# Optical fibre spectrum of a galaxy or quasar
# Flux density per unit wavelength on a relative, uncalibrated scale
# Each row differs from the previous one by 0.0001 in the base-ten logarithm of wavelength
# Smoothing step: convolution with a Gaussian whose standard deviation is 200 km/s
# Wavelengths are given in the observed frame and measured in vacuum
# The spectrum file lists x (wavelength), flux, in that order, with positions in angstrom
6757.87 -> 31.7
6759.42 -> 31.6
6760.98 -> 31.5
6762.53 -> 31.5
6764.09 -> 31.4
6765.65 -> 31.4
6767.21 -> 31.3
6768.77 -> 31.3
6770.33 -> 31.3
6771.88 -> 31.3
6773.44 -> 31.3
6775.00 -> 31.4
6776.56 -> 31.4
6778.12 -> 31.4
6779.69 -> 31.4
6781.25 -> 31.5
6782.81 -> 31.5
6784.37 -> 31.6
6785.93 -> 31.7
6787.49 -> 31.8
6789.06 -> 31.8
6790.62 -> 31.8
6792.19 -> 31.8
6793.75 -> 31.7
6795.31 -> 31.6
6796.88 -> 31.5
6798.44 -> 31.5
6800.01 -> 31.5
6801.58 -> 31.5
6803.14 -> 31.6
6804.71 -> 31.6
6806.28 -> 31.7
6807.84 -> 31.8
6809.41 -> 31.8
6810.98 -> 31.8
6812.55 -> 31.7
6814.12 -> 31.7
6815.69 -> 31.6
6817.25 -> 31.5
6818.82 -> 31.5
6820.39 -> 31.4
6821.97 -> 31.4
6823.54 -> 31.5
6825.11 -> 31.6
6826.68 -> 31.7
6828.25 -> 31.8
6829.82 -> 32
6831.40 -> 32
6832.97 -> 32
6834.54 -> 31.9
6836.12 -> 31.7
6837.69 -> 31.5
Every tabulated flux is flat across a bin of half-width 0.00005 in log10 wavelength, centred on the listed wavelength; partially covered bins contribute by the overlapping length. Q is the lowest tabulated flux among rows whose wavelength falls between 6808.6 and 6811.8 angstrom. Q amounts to 31.8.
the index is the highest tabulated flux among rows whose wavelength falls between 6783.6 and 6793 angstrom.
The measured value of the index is 31.8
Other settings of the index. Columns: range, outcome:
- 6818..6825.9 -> 31.6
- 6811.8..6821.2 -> 31.7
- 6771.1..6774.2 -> 31.3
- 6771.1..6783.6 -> 31.5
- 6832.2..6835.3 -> 32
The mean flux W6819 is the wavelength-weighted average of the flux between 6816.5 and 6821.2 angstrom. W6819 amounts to 31.4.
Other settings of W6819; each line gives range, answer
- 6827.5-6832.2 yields 31.9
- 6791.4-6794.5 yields 31.7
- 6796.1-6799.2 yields 31.6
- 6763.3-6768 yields 31.3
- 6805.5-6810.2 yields 31.8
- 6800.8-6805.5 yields 31.6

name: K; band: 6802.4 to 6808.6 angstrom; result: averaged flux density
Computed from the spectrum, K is 31.7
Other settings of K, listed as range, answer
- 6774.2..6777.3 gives 31.4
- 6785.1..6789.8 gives 31.8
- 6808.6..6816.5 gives 31.7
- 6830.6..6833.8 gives 32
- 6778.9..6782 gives 31.4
